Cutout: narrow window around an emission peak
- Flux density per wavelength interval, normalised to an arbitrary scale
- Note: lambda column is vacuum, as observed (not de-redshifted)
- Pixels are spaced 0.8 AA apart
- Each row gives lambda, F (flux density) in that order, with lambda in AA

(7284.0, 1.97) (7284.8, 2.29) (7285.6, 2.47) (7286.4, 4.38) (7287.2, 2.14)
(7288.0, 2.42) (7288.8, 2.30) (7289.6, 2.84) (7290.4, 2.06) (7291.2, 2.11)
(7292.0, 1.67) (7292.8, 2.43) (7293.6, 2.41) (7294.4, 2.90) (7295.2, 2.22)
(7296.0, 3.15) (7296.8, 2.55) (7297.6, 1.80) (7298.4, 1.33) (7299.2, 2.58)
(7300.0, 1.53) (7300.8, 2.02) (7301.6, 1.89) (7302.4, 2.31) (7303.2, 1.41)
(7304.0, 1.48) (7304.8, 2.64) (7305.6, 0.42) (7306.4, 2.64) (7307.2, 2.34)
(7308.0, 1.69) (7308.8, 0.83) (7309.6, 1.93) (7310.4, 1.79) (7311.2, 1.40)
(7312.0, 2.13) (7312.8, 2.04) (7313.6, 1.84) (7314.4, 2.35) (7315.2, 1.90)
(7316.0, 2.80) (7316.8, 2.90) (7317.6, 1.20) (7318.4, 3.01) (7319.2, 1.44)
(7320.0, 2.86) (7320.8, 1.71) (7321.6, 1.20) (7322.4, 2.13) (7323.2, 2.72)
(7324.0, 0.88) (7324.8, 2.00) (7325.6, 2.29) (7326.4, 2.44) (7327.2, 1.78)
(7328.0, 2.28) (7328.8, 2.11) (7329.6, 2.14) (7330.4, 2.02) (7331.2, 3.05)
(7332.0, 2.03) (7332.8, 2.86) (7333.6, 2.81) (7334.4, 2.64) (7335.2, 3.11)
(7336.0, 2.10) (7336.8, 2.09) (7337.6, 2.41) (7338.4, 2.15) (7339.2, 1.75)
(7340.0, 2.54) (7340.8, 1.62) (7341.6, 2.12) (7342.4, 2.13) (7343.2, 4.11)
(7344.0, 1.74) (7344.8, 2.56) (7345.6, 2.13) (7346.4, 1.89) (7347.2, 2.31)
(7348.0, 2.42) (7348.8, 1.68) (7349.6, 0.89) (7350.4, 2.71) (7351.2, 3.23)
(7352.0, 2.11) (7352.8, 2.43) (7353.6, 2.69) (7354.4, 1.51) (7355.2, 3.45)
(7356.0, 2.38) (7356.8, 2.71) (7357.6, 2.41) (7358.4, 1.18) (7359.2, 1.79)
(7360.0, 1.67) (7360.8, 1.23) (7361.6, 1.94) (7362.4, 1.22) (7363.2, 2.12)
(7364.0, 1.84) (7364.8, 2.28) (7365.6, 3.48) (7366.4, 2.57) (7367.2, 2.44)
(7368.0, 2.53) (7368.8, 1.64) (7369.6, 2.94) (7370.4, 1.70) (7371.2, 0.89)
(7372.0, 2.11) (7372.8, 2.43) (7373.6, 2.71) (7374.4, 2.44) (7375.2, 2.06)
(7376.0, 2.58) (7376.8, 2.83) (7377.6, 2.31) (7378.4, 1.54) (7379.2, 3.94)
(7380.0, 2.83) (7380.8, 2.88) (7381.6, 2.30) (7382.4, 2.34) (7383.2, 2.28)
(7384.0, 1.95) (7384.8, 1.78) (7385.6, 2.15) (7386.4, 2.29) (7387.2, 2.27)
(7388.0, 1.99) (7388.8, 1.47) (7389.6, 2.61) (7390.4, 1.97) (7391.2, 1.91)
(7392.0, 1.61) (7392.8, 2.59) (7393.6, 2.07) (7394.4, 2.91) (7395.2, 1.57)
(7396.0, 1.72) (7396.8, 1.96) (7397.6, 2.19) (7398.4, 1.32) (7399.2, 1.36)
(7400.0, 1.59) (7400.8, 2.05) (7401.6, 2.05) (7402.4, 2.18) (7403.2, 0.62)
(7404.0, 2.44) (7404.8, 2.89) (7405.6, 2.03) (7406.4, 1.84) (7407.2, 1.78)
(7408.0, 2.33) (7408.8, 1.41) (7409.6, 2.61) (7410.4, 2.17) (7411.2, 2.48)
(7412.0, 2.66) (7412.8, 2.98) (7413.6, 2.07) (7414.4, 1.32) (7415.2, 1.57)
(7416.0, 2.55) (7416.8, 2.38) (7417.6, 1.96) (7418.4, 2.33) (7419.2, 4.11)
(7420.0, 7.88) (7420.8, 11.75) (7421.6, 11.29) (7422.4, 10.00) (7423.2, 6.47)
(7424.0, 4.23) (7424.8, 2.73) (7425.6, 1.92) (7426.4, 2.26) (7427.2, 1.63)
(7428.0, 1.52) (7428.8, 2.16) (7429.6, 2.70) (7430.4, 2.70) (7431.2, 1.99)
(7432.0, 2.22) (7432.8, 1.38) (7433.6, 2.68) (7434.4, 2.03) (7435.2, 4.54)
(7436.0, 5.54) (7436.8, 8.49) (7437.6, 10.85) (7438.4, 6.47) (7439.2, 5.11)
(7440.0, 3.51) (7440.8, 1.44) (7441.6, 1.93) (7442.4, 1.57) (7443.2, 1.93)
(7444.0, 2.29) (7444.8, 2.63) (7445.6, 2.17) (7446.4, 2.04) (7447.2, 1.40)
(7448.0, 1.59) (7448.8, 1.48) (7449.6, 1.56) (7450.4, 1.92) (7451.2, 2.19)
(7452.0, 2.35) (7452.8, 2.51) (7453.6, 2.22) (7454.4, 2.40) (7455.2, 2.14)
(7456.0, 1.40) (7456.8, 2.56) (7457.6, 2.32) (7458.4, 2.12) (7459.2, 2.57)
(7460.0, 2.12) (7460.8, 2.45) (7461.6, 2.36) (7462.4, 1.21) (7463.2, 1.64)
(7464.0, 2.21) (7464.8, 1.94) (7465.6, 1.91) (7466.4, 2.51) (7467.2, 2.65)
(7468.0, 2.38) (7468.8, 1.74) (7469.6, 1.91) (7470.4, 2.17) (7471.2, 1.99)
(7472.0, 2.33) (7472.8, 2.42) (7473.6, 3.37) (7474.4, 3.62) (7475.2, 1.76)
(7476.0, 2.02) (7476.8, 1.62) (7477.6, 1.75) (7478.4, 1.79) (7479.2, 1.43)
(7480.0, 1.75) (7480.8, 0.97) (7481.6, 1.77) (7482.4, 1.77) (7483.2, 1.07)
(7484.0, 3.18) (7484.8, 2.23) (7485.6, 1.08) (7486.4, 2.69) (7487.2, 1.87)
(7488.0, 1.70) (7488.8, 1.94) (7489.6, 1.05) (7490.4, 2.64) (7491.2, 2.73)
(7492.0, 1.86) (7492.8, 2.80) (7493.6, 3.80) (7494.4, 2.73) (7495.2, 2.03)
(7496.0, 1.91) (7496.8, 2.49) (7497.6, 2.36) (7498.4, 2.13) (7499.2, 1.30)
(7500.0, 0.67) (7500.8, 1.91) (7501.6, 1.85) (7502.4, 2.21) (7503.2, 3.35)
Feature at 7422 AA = [S II] 6716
